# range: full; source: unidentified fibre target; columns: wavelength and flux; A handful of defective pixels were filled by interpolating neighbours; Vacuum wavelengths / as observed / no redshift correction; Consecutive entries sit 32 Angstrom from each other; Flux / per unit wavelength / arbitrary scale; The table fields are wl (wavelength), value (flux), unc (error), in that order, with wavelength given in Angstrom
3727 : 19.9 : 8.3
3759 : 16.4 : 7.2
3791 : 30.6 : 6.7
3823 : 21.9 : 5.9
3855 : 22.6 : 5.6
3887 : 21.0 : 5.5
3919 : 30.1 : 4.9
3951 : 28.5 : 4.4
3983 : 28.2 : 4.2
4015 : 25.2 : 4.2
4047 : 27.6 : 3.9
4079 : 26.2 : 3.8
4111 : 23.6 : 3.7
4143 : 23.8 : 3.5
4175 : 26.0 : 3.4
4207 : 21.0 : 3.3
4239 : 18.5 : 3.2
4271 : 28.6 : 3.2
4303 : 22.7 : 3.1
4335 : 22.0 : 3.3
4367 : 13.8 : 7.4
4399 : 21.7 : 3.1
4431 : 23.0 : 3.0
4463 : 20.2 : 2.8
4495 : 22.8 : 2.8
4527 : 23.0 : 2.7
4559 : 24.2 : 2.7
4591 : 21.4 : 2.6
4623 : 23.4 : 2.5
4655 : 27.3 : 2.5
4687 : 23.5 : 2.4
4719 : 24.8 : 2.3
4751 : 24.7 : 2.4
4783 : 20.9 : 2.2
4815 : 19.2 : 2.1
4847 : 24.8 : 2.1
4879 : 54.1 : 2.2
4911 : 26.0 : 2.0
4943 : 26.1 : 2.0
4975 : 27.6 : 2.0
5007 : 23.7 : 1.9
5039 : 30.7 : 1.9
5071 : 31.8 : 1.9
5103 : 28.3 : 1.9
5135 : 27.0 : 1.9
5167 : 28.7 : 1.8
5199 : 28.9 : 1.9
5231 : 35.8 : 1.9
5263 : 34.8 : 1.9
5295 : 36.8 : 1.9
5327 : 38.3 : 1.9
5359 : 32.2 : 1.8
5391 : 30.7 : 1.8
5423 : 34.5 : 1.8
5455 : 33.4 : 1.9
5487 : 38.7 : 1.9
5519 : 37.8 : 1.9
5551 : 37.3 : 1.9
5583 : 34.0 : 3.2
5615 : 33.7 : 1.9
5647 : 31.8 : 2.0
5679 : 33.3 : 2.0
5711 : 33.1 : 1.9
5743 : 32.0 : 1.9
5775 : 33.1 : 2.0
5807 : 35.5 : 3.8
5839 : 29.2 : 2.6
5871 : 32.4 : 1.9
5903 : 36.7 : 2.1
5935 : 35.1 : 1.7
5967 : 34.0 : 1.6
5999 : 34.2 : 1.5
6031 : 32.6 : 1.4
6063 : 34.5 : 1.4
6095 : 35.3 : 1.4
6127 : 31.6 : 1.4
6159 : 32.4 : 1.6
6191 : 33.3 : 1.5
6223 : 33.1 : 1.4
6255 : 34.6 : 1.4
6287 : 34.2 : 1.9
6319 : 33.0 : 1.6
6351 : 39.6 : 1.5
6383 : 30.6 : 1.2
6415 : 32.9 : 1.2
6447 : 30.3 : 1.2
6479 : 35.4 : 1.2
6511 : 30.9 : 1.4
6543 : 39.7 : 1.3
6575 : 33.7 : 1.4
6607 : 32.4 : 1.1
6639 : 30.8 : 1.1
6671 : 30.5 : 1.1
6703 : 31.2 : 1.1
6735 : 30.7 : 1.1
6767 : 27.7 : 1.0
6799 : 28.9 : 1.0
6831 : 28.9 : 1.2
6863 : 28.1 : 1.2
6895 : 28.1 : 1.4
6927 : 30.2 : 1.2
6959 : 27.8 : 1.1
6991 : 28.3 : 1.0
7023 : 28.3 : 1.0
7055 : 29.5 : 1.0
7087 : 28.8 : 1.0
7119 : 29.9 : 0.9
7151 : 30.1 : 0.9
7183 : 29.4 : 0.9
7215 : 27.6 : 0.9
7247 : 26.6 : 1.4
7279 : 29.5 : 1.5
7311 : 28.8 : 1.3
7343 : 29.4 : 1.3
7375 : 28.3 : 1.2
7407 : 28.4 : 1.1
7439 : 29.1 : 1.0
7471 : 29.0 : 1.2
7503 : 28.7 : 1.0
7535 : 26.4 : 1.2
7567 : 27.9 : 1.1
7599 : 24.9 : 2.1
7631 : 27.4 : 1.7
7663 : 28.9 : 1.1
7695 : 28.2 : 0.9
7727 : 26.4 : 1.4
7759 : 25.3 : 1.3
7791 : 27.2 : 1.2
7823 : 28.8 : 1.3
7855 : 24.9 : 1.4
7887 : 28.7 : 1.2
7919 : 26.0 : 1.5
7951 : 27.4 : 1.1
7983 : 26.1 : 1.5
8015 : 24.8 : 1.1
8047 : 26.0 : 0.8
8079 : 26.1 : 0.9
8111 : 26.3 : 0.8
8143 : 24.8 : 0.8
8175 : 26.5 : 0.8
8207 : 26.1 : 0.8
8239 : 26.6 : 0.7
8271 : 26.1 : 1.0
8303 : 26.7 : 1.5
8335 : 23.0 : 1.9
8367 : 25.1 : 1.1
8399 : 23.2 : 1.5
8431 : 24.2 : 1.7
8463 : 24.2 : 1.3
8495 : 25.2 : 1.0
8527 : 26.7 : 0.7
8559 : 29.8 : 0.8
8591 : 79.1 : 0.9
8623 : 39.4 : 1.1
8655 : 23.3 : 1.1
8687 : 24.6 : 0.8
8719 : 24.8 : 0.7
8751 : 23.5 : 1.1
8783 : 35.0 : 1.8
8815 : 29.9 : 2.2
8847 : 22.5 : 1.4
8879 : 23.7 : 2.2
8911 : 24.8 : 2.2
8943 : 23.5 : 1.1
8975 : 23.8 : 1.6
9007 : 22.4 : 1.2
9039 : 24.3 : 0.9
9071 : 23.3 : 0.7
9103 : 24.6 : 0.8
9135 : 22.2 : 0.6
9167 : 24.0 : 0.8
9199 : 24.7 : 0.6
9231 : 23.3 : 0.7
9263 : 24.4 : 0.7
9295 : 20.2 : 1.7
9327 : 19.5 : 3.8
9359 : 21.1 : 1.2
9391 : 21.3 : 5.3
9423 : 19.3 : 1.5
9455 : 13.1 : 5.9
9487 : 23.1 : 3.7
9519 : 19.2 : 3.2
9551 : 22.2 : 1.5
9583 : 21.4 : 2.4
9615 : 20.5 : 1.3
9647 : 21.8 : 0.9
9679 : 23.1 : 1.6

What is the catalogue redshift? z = 0.31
